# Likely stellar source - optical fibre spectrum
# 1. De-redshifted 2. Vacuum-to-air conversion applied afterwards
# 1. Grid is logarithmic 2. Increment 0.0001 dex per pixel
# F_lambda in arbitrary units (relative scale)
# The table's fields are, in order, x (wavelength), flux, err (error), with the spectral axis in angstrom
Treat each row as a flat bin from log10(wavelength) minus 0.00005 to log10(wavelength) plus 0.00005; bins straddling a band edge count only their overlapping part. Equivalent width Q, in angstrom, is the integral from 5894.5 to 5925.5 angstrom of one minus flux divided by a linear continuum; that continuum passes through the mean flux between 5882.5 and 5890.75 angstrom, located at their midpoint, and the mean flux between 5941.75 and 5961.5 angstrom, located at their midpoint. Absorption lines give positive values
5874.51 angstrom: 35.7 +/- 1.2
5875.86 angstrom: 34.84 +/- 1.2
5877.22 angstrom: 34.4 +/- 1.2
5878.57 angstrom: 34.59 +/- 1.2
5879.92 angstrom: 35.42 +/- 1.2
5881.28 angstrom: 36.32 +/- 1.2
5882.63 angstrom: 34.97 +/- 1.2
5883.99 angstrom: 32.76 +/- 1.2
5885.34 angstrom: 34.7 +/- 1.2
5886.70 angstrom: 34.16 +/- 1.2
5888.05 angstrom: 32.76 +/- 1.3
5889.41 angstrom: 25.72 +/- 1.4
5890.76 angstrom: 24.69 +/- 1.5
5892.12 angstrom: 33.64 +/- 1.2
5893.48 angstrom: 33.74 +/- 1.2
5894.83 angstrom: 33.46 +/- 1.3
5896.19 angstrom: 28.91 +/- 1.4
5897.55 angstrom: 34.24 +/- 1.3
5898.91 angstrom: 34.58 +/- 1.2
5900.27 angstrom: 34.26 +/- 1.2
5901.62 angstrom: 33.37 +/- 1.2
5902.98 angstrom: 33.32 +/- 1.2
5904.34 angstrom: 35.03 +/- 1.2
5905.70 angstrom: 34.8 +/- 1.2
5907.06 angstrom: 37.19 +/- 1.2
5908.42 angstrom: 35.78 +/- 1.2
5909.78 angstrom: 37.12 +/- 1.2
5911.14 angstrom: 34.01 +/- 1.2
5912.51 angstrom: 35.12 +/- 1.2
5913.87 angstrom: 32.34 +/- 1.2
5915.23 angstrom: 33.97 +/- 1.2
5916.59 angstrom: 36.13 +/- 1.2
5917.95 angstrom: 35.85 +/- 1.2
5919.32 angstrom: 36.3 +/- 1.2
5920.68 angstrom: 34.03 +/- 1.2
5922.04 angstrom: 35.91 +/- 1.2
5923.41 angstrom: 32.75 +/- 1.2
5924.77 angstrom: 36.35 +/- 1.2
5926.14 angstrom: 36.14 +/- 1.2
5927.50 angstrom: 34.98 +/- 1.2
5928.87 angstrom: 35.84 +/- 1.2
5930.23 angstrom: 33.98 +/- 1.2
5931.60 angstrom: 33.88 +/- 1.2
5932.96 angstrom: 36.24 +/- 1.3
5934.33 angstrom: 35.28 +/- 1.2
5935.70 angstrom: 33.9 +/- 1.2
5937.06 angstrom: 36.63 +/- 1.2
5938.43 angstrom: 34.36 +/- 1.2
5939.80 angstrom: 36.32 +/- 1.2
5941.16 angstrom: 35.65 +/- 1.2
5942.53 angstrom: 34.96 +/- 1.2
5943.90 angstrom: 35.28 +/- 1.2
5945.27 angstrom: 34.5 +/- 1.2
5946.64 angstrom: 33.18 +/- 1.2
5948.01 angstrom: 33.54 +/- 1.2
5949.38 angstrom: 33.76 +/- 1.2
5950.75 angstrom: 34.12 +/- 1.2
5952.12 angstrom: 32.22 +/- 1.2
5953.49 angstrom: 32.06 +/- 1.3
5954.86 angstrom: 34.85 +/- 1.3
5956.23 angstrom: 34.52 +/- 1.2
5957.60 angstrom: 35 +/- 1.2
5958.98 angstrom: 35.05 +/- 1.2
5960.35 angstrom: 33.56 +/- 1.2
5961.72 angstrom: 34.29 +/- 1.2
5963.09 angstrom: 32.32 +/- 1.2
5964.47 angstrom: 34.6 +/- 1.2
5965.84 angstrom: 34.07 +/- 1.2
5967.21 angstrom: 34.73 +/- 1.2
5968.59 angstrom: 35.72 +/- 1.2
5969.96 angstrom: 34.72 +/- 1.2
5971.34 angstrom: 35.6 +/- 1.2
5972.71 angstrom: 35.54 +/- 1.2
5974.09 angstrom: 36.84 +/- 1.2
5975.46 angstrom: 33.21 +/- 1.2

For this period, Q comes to -1.9 angstrom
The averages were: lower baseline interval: 31.7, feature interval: 34.6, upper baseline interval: 34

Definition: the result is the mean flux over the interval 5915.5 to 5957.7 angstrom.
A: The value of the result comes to 34.8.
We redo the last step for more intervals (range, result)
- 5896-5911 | 34.6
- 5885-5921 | 33.7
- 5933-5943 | 35.4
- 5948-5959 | 33.8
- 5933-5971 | 34.5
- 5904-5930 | 35.2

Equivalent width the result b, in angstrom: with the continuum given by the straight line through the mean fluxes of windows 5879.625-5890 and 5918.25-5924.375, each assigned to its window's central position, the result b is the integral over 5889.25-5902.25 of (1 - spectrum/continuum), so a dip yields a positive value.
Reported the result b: 0.7 angstrom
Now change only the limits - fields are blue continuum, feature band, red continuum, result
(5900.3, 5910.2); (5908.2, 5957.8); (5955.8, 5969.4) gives 0.02 angstrom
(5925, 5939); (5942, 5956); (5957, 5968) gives 0.31 angstrom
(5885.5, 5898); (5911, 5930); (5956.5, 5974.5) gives -1.35 angstrom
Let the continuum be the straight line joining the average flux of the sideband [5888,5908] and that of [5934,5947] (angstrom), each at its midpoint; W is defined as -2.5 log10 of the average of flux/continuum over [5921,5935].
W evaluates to -0.024 mag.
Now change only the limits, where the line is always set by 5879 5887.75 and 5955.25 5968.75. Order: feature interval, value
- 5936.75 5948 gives -0.02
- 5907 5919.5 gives -0.02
